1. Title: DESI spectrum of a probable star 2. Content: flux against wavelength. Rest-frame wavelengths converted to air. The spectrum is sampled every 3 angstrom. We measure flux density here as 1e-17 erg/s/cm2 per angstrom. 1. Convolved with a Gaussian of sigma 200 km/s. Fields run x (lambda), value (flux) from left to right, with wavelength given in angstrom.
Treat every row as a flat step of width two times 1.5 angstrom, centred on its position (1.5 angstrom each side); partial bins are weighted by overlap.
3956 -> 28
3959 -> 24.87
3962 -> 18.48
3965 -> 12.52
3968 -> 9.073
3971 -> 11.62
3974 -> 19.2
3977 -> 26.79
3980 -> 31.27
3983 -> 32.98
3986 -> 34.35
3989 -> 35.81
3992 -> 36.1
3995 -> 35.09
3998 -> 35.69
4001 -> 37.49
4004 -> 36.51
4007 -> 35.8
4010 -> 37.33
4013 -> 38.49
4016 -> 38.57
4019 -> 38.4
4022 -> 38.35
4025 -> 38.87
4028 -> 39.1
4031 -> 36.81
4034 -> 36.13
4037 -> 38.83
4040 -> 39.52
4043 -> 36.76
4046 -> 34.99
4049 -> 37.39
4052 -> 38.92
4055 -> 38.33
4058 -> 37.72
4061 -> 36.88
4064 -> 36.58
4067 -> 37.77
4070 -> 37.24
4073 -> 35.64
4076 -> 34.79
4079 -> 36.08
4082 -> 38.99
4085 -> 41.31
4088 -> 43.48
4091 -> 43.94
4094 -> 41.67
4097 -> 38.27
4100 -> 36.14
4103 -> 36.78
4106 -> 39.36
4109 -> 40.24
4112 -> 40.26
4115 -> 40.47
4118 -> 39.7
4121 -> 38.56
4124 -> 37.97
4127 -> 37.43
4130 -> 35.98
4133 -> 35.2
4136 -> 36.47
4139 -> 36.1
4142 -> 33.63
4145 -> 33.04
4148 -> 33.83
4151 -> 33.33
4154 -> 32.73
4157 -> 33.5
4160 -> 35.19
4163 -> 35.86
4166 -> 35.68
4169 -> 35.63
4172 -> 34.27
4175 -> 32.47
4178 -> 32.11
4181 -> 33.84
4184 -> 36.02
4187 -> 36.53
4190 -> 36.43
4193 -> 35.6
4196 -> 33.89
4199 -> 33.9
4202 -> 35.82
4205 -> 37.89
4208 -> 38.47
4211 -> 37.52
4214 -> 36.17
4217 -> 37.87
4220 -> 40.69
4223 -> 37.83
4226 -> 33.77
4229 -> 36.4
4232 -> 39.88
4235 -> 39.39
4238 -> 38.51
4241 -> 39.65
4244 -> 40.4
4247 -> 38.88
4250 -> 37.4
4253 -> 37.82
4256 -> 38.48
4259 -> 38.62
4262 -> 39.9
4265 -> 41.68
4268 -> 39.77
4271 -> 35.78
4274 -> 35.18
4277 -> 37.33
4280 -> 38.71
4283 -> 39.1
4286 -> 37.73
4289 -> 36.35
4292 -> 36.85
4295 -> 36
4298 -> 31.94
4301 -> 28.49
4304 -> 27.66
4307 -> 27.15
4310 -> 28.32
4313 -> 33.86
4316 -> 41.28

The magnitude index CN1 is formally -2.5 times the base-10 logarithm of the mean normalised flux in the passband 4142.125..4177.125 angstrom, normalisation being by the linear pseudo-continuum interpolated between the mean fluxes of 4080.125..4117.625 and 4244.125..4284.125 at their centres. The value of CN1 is 0.158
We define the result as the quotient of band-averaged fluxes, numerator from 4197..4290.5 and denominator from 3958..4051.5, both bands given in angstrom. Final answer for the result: 1.17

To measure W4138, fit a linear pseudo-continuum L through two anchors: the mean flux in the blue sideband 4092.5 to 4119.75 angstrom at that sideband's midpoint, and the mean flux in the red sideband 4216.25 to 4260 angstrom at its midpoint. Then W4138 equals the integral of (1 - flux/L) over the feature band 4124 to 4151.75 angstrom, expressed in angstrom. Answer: 2.7 angstrom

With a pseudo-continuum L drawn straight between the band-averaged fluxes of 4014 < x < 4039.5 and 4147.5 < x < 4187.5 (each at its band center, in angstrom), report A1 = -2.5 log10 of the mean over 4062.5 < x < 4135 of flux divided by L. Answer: -0.07 mag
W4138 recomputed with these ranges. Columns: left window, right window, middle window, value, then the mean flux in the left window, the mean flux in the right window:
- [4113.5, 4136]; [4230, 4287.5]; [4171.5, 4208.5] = 3.0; 37.8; 38.6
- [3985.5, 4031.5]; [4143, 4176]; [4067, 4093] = -2.3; 37.1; 34.2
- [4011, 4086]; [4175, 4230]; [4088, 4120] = -2.4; 37.7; 36.1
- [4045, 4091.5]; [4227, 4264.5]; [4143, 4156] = 1.7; 38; 38.8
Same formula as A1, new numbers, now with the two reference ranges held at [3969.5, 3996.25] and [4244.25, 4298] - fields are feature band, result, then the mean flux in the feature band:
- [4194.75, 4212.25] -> -0.013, 36.3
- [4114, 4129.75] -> -0.157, 38.5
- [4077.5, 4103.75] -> -0.220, 39.7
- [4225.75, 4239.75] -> -0.037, 38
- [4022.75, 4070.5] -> -0.207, 37.6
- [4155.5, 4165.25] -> -0.012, 34.9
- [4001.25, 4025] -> -0.244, 37.7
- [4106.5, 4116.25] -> -0.213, 40.2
